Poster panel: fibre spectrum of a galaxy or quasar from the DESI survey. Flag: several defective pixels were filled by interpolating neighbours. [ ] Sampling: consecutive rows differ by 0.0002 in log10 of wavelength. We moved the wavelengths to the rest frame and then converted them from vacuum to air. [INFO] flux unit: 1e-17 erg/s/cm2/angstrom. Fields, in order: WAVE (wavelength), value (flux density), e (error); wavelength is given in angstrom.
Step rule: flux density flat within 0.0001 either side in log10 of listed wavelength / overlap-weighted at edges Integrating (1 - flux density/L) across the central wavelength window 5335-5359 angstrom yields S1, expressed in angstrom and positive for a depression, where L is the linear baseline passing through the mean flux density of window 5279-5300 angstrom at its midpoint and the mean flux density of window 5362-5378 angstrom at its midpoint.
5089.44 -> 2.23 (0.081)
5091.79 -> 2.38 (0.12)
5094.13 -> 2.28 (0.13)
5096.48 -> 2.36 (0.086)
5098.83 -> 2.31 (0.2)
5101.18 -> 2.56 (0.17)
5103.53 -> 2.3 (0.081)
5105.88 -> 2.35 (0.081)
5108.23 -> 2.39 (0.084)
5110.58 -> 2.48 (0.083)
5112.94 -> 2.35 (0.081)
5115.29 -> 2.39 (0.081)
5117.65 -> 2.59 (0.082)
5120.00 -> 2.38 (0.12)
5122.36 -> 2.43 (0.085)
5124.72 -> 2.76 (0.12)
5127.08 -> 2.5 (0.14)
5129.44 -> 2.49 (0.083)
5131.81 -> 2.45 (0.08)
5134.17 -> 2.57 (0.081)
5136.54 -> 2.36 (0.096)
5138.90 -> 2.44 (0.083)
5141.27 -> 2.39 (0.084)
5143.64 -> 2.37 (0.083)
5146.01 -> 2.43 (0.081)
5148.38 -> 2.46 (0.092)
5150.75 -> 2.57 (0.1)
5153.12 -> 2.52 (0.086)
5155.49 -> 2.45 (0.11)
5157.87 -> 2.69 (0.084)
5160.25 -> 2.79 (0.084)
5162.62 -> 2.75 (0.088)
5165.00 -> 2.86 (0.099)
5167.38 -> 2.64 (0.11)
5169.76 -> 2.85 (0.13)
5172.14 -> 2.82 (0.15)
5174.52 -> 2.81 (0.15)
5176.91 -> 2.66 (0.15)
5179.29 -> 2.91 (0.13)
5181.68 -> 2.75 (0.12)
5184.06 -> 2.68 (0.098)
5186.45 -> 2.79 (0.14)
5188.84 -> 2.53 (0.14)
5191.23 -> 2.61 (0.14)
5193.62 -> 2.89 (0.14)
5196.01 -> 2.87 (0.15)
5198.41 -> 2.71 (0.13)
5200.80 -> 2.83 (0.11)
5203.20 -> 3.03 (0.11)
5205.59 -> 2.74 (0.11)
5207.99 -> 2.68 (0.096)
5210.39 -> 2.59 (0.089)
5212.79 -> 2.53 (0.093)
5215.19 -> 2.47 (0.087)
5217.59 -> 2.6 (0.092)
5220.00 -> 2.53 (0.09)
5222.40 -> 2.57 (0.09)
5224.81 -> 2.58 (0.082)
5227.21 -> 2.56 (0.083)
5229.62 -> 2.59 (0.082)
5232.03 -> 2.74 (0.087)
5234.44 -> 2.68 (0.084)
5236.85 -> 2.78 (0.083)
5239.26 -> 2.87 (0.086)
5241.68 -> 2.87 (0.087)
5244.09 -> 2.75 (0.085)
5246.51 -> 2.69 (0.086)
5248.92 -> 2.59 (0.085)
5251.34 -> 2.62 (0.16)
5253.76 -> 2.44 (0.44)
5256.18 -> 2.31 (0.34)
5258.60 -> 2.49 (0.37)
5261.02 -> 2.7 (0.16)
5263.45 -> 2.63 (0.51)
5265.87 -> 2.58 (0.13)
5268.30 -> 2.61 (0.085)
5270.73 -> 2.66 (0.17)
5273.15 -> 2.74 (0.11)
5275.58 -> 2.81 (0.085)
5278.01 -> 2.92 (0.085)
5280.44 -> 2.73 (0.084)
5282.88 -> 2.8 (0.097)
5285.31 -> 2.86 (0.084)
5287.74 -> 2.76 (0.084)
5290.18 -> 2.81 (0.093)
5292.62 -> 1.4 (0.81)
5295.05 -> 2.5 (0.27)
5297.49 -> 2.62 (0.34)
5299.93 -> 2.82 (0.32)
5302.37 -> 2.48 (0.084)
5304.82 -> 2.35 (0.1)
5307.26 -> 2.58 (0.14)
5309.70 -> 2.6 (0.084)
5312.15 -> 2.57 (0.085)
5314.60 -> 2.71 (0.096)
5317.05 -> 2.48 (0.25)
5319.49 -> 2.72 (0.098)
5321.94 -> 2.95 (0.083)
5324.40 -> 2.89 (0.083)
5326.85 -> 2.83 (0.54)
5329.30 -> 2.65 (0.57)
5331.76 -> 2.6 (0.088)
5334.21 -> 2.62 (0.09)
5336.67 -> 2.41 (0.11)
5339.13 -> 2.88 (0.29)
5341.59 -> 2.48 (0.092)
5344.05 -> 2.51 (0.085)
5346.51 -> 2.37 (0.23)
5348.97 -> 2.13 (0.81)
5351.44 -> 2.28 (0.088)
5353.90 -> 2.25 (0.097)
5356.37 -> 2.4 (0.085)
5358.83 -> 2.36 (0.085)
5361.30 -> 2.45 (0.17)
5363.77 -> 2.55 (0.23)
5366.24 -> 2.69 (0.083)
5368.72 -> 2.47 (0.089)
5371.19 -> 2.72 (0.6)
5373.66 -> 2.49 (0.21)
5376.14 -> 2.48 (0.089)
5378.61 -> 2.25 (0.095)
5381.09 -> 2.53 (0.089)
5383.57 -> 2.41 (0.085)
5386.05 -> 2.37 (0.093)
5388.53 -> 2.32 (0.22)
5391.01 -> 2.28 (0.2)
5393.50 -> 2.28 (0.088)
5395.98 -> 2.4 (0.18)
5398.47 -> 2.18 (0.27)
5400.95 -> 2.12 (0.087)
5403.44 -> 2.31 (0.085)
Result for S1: 1.4 angstrom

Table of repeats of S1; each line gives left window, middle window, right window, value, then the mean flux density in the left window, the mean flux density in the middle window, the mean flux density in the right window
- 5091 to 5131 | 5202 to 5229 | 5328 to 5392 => -2.0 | 2.43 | 2.62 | 2.46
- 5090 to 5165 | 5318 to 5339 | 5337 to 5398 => -2.4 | 2.47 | 2.71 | 2.43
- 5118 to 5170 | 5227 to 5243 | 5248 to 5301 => -0.9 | 2.55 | 2.74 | 2.61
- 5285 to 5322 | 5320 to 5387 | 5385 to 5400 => -3.0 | 2.56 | 2.52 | 2.3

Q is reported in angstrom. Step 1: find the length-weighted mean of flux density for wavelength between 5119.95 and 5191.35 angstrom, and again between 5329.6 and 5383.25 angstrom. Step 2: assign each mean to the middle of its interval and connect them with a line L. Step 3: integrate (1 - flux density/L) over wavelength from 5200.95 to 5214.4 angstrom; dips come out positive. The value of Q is -0.7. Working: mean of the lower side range 2.61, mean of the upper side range 2.47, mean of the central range 2.72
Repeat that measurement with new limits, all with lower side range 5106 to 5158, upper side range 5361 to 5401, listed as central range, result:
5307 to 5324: -1.7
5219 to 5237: -1.3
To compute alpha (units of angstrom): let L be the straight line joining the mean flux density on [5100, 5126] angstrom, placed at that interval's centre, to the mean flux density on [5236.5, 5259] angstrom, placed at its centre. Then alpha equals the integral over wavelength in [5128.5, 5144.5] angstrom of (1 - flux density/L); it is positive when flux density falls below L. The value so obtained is 0.3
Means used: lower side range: 2.45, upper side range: 2.64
